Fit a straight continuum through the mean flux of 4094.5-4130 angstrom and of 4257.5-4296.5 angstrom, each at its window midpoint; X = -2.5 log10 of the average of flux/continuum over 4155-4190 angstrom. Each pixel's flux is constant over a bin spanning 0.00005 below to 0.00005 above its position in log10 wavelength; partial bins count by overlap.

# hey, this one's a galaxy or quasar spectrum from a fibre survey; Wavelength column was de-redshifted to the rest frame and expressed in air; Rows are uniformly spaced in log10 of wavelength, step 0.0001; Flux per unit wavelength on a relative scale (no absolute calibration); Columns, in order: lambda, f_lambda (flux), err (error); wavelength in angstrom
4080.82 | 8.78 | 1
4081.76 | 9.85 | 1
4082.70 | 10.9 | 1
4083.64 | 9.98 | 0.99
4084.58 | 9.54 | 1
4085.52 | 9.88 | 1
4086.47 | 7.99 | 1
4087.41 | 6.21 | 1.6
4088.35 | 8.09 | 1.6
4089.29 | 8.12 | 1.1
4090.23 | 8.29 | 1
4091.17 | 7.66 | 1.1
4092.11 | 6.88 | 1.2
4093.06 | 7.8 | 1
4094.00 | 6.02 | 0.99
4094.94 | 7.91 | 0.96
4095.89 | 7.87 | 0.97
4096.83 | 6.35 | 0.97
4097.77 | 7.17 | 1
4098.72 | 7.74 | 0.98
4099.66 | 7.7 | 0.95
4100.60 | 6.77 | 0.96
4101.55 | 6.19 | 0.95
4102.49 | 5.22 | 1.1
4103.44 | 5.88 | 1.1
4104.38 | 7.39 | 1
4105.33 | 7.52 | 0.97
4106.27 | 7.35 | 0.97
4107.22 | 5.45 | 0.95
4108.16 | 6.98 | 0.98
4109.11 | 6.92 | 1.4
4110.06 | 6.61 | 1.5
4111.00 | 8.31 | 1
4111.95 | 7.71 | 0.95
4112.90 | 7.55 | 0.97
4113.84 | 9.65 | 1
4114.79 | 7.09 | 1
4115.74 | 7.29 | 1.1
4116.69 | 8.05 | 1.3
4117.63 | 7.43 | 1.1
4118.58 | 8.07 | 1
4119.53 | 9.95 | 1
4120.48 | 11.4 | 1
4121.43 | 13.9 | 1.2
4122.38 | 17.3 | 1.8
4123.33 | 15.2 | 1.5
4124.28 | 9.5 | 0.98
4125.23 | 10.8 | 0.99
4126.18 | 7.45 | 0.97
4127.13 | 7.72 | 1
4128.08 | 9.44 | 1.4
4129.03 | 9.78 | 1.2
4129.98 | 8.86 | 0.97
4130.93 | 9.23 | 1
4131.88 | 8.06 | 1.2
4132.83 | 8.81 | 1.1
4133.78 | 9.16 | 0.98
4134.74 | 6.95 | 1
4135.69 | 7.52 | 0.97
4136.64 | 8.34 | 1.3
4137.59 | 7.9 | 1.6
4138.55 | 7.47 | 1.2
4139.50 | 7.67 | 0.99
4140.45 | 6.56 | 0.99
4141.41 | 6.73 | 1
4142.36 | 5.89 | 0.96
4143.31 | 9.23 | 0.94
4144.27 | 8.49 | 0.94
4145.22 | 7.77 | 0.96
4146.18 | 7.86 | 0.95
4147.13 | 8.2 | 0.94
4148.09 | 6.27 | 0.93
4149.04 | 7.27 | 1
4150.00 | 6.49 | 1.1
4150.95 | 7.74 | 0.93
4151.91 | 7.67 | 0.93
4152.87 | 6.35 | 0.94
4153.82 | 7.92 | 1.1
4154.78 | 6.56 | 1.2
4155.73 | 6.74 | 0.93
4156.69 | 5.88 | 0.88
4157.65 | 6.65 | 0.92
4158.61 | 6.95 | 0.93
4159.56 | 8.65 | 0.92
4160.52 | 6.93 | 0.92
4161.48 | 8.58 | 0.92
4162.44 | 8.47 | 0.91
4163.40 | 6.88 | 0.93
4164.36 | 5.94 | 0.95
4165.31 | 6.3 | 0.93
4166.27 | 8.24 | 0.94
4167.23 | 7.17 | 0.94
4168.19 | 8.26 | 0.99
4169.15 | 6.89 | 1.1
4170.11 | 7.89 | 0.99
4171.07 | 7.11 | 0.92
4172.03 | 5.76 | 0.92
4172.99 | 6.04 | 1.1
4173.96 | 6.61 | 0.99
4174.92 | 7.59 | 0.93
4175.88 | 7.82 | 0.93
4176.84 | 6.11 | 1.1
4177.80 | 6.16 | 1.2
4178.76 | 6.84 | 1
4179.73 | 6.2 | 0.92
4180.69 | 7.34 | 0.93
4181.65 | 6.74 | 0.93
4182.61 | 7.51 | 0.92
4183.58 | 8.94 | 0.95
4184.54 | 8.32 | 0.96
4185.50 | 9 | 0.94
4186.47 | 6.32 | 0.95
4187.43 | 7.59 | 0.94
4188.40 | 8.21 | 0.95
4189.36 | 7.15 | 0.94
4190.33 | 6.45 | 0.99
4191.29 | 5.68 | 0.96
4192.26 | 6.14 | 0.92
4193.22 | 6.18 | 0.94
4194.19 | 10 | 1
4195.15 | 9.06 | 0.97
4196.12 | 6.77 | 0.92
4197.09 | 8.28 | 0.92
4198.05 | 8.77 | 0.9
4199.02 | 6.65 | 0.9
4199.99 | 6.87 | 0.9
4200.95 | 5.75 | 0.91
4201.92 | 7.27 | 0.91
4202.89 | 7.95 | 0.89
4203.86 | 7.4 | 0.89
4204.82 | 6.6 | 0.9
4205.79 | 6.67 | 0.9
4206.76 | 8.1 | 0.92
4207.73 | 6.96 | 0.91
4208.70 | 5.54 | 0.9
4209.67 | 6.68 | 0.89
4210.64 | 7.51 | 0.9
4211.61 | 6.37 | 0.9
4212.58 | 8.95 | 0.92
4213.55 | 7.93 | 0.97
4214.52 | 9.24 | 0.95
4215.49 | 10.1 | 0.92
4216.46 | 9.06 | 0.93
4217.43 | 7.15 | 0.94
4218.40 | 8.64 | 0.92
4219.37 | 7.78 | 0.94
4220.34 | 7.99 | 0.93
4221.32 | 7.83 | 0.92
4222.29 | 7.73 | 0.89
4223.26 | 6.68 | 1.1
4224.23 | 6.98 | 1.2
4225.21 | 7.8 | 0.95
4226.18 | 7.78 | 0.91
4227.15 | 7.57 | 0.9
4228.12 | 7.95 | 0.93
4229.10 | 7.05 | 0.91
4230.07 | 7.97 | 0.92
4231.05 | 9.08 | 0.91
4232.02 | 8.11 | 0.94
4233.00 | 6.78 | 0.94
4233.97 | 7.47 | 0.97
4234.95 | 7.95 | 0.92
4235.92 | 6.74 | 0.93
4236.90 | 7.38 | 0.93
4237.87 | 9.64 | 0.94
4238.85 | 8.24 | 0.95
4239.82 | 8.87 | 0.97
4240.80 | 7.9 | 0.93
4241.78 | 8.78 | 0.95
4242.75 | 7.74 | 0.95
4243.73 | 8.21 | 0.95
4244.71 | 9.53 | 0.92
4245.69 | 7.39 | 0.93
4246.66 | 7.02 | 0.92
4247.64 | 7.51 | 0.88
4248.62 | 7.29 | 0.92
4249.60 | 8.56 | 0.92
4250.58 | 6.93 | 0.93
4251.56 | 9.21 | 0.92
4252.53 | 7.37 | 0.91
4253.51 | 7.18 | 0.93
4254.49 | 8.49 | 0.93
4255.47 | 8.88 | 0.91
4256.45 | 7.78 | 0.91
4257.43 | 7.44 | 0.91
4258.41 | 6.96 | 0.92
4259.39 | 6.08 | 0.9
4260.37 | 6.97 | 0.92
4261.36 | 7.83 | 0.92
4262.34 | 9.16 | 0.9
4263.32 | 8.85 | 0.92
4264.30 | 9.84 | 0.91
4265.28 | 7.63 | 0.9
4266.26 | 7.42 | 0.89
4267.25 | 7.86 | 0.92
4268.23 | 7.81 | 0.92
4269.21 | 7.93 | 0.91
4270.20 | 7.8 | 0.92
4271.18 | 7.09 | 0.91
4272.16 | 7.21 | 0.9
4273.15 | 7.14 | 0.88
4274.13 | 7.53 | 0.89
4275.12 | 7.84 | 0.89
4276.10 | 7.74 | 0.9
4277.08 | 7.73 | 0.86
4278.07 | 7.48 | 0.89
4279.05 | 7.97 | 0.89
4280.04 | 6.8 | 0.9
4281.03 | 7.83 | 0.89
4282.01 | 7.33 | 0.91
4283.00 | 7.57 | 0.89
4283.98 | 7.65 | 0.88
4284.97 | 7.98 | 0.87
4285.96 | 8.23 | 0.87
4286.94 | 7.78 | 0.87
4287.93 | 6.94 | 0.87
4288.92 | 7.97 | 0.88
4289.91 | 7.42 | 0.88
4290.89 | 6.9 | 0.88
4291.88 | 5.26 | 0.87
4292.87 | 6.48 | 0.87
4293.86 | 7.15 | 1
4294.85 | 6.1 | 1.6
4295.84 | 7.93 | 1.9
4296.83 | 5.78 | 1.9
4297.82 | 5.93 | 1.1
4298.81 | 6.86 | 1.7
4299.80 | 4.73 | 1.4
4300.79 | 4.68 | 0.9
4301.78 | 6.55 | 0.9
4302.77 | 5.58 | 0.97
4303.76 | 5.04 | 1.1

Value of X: 0.123 mag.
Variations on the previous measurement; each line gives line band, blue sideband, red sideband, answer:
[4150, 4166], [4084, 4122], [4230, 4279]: 0.10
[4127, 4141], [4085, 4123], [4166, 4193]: -0.08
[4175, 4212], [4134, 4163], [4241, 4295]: 0.04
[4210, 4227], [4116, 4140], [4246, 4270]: 0.05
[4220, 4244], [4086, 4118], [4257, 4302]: -0.08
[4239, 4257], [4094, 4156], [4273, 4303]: -0.11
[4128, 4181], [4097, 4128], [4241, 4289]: 0.11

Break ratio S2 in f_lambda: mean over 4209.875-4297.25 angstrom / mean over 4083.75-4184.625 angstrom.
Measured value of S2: 0.99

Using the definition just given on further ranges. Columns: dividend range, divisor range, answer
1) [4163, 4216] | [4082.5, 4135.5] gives 0.87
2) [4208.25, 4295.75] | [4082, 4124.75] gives 0.93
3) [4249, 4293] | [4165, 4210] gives 1.06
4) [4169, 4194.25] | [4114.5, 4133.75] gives 0.72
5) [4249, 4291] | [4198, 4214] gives 1.08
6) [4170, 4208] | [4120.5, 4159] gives 0.86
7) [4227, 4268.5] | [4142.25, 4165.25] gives 1.08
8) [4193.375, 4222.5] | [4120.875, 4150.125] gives 0.88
